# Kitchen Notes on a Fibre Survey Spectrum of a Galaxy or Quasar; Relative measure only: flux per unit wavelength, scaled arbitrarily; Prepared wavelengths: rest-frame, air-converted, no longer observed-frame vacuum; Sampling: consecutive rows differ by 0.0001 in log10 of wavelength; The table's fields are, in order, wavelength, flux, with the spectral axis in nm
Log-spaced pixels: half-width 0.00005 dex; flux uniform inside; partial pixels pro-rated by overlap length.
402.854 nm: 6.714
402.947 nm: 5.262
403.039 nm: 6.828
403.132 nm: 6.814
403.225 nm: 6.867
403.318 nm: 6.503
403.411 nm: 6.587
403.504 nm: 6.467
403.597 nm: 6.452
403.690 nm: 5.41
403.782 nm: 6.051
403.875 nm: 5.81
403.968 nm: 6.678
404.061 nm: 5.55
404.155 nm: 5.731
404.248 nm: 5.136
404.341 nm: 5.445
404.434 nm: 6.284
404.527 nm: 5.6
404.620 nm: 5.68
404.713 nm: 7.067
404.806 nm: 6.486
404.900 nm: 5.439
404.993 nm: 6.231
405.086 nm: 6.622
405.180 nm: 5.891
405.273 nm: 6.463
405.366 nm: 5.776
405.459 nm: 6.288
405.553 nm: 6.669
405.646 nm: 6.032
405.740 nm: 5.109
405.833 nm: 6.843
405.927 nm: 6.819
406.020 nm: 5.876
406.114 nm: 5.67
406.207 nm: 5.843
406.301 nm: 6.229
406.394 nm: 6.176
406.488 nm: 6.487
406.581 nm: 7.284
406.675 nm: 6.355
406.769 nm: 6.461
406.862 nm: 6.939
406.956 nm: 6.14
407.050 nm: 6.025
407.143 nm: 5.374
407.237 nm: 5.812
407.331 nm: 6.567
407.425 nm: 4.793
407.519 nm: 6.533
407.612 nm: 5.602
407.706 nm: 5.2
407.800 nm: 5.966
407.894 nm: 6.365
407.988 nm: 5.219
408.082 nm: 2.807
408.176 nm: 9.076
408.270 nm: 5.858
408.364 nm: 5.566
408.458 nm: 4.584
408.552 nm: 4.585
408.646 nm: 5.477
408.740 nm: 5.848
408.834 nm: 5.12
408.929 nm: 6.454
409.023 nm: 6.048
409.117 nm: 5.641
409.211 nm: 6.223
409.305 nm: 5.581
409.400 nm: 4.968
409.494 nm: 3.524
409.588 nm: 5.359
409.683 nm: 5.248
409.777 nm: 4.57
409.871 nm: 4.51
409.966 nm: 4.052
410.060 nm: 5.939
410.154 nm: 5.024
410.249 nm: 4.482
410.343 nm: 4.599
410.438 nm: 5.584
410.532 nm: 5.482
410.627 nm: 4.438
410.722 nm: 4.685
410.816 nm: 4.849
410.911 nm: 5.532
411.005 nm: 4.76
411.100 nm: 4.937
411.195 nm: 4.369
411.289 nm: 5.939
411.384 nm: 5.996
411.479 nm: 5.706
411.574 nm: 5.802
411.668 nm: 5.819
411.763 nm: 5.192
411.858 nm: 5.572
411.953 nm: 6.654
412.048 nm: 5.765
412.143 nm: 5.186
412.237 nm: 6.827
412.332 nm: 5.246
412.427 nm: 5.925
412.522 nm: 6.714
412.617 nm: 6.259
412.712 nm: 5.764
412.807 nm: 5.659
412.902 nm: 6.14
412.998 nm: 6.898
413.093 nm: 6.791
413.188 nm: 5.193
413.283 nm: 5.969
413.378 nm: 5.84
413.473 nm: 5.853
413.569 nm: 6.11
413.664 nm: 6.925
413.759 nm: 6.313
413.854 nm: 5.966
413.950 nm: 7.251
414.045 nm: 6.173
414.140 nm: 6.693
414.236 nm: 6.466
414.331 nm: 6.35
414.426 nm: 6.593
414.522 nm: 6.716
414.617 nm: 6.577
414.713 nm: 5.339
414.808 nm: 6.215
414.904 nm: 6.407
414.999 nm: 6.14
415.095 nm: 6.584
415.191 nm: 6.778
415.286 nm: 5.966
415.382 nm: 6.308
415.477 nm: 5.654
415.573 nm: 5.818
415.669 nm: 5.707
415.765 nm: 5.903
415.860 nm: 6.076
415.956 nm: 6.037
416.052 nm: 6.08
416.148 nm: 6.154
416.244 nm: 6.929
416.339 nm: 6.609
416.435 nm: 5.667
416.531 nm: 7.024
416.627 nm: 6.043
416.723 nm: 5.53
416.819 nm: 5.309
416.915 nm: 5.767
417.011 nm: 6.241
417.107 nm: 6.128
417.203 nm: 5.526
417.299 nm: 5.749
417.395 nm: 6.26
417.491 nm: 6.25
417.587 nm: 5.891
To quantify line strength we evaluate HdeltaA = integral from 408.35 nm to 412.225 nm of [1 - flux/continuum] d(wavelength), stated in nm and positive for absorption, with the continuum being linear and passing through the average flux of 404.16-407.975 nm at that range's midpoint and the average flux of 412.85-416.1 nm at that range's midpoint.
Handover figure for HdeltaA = 0.56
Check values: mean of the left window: 6.08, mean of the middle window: 5.27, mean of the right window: 6.23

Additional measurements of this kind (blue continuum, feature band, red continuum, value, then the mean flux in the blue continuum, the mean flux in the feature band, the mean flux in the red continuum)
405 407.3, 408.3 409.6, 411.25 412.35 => 0.14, 6.22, 5.36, 5.82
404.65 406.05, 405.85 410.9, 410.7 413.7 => 0.38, 6.24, 5.59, 5.78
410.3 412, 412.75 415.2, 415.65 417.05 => -0.24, 5.33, 6.29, 6.08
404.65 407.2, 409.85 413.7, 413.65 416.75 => 0.41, 6.24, 5.59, 6.27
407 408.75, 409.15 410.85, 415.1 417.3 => 0.23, 5.64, 4.96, 6.06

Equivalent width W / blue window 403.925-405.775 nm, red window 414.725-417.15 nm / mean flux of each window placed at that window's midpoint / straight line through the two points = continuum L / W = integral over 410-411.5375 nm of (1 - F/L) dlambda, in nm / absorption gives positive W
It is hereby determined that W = 0.23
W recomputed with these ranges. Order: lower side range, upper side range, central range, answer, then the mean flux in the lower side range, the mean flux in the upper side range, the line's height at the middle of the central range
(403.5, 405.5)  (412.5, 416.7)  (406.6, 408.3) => 0.030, 6.02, 6.23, 6.08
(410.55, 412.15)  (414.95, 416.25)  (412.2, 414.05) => -0.163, 5.37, 6.13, 5.69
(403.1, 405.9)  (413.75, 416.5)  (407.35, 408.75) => 0.136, 6.13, 6.26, 6.18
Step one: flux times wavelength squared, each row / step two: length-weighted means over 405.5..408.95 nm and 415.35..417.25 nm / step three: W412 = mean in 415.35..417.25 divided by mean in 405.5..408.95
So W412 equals 1.1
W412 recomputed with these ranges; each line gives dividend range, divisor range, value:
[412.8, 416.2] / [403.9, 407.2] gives 1.06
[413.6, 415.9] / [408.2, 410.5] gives 1.23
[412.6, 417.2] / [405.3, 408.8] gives 1.08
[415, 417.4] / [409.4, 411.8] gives 1.23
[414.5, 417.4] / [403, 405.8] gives 1.05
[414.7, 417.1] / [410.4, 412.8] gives 1.12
